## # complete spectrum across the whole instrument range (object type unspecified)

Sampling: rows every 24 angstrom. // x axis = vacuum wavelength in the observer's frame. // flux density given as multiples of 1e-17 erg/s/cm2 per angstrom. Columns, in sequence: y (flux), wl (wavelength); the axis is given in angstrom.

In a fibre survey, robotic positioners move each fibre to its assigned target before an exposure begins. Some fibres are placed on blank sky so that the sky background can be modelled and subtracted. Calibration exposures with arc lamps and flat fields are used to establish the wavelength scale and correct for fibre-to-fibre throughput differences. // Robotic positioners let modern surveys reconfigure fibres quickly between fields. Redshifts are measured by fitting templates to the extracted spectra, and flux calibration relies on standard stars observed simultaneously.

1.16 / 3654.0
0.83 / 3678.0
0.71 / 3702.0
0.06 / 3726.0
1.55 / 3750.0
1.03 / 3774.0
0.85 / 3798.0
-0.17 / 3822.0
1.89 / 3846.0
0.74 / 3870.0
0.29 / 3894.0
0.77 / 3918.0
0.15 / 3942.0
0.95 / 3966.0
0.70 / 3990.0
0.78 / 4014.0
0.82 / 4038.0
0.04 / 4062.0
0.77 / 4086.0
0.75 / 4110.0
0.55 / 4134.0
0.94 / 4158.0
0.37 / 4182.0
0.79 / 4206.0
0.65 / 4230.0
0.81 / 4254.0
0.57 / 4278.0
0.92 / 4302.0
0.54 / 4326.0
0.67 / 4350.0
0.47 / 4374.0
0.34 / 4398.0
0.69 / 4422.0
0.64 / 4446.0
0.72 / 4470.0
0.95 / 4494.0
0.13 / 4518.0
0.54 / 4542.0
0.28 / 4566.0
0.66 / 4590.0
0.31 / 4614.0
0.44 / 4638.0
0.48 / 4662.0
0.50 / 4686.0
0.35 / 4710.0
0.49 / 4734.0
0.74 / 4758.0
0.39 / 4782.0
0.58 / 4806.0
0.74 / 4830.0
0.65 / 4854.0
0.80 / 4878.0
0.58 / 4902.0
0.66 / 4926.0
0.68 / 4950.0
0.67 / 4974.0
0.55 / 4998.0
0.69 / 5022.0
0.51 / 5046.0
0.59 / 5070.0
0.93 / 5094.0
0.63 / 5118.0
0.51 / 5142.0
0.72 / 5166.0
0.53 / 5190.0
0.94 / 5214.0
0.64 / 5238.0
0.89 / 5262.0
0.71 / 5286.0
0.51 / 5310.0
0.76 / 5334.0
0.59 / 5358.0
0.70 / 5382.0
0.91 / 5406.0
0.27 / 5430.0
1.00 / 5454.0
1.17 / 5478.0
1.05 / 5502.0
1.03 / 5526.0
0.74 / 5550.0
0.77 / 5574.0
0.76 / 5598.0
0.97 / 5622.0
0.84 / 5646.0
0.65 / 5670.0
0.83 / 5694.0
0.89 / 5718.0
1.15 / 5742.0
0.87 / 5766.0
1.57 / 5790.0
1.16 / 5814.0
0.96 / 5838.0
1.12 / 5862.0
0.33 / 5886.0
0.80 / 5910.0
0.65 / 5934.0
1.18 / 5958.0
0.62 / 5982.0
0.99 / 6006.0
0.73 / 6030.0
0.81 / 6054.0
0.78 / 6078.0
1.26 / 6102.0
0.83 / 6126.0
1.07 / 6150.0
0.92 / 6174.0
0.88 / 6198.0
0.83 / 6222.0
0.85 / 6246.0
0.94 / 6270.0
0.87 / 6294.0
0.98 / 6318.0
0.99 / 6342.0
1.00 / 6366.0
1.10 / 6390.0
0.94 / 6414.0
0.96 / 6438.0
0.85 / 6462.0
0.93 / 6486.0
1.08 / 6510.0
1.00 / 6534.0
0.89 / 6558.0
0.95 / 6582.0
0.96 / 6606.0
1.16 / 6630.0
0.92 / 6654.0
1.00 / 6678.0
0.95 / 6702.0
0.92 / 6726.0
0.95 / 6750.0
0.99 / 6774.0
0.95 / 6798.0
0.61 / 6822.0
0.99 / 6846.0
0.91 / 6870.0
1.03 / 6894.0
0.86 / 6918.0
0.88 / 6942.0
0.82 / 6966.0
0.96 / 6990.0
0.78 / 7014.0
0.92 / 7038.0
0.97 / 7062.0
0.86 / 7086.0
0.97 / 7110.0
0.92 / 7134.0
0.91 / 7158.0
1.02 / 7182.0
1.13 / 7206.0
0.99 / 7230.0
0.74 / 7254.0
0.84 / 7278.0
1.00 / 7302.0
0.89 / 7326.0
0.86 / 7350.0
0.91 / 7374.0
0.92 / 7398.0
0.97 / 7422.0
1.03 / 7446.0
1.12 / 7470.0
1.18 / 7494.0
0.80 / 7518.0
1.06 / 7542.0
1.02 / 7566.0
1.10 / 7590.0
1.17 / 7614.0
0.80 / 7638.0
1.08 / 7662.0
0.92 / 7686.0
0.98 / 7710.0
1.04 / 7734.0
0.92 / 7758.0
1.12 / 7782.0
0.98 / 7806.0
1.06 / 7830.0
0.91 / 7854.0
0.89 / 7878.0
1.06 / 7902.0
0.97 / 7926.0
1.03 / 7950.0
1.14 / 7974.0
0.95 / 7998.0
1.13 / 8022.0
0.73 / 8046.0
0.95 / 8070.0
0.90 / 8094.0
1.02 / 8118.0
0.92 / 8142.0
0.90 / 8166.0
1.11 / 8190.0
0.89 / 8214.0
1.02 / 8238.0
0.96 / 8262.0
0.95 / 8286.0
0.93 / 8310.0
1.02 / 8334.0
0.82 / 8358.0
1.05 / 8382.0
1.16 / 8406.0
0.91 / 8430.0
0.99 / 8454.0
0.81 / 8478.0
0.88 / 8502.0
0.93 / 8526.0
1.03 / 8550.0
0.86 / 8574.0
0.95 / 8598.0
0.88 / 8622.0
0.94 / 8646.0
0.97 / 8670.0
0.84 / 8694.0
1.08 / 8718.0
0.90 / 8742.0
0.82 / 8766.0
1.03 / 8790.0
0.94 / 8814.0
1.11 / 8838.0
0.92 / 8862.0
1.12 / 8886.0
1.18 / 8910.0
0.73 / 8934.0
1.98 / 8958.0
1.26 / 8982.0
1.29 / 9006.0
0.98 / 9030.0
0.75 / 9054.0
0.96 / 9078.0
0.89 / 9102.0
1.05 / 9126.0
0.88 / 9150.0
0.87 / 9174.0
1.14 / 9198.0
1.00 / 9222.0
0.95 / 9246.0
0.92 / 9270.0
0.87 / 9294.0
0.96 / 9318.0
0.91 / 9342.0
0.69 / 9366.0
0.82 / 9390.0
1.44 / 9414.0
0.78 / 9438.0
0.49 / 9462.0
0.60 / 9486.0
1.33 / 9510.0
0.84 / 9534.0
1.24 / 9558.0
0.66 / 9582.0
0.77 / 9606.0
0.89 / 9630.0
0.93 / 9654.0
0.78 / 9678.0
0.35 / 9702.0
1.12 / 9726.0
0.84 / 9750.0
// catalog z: 0.37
